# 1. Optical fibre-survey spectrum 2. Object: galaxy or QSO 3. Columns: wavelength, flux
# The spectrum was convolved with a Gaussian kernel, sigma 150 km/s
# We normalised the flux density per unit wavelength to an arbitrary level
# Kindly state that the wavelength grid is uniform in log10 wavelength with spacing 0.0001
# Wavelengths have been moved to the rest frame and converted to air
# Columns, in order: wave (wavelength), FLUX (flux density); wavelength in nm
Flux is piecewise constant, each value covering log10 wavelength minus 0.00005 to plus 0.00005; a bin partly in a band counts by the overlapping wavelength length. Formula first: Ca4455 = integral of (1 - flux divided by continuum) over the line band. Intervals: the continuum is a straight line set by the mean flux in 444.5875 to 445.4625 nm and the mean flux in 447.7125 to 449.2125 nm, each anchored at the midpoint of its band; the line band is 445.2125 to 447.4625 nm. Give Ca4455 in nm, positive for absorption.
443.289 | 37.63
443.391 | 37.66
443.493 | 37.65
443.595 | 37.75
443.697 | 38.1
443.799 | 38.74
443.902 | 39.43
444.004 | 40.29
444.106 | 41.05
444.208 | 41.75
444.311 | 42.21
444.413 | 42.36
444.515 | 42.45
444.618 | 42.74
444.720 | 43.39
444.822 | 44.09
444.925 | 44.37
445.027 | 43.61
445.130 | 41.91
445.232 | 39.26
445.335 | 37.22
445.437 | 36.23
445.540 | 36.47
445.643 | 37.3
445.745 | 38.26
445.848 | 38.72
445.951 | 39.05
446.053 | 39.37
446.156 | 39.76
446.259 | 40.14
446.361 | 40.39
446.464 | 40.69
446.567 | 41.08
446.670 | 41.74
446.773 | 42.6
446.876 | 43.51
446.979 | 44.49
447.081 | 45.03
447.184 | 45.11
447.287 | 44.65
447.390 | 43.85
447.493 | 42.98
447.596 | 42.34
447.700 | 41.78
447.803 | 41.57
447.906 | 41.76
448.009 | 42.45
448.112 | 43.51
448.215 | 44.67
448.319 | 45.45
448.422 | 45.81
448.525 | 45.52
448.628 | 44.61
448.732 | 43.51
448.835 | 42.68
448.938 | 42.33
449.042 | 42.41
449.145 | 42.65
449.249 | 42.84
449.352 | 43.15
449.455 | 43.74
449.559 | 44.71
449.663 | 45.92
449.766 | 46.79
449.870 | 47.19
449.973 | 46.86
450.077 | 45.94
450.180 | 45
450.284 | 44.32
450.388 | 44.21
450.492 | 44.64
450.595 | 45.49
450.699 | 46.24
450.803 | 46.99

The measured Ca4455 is 0.08 nm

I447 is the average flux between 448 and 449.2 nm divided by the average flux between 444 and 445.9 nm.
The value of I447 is 1.08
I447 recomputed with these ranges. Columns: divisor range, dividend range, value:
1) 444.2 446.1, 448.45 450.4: 1.10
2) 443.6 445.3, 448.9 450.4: 1.07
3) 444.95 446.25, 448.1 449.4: 1.12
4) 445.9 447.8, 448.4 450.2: 1.06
